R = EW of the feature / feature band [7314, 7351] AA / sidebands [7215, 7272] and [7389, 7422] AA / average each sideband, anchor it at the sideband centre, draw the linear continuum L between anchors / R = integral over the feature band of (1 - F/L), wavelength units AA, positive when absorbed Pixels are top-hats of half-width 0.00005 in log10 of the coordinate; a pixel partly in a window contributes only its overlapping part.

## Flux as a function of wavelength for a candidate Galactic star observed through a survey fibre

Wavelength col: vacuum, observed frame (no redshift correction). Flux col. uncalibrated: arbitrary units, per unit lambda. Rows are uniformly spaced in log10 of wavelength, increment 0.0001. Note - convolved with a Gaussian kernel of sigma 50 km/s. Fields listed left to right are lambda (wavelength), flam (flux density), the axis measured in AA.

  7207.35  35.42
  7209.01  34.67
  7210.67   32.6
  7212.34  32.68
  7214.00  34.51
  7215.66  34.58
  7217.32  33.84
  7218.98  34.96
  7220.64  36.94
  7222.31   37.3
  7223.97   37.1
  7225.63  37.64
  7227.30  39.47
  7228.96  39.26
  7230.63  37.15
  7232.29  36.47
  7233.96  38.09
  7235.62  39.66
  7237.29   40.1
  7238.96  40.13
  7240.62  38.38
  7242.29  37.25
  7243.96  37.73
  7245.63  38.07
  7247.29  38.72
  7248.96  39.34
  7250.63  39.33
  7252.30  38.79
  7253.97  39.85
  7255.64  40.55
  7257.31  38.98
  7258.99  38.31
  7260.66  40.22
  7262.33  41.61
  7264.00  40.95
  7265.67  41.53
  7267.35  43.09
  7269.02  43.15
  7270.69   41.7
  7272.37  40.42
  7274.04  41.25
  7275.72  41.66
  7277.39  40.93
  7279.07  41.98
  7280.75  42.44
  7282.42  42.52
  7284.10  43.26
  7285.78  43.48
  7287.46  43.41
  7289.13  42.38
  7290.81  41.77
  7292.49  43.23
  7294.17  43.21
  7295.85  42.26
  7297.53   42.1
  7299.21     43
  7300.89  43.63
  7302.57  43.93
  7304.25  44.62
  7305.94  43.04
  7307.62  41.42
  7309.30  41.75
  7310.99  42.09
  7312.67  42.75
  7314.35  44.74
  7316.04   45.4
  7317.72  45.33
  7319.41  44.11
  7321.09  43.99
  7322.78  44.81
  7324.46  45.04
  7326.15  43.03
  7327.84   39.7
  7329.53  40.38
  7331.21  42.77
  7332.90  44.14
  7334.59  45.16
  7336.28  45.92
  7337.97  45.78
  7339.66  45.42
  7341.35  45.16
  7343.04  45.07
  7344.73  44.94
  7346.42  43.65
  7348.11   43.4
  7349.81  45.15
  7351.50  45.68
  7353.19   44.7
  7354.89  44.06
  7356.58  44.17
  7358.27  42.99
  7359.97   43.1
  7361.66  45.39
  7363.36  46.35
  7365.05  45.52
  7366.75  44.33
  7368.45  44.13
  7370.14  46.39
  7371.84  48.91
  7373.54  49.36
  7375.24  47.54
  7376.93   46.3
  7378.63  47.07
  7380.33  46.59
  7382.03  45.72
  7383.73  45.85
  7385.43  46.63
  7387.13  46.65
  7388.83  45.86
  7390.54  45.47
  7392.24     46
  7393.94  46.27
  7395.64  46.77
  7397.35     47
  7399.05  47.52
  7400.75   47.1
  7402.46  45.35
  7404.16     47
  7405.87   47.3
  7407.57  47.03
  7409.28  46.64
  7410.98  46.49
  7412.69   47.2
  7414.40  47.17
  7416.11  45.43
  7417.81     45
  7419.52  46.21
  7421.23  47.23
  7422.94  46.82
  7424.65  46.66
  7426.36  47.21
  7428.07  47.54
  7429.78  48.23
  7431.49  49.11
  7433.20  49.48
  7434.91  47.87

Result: -1.0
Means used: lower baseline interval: 38.9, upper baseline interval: 46.5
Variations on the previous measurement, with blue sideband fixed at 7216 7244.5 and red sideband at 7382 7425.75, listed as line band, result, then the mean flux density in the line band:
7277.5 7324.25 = -2.19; 43.2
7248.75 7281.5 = -1.14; 40.8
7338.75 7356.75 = -0.44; 44.7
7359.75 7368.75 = -0.10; 45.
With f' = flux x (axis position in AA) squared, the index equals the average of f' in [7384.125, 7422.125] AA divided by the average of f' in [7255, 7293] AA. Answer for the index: 1.2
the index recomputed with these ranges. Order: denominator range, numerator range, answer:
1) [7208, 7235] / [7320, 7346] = 1.26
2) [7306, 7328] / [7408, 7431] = 1.11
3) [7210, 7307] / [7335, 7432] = 1.19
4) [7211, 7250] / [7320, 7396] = 1.25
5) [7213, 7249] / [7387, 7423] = 1.30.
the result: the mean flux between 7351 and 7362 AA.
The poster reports 44.2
